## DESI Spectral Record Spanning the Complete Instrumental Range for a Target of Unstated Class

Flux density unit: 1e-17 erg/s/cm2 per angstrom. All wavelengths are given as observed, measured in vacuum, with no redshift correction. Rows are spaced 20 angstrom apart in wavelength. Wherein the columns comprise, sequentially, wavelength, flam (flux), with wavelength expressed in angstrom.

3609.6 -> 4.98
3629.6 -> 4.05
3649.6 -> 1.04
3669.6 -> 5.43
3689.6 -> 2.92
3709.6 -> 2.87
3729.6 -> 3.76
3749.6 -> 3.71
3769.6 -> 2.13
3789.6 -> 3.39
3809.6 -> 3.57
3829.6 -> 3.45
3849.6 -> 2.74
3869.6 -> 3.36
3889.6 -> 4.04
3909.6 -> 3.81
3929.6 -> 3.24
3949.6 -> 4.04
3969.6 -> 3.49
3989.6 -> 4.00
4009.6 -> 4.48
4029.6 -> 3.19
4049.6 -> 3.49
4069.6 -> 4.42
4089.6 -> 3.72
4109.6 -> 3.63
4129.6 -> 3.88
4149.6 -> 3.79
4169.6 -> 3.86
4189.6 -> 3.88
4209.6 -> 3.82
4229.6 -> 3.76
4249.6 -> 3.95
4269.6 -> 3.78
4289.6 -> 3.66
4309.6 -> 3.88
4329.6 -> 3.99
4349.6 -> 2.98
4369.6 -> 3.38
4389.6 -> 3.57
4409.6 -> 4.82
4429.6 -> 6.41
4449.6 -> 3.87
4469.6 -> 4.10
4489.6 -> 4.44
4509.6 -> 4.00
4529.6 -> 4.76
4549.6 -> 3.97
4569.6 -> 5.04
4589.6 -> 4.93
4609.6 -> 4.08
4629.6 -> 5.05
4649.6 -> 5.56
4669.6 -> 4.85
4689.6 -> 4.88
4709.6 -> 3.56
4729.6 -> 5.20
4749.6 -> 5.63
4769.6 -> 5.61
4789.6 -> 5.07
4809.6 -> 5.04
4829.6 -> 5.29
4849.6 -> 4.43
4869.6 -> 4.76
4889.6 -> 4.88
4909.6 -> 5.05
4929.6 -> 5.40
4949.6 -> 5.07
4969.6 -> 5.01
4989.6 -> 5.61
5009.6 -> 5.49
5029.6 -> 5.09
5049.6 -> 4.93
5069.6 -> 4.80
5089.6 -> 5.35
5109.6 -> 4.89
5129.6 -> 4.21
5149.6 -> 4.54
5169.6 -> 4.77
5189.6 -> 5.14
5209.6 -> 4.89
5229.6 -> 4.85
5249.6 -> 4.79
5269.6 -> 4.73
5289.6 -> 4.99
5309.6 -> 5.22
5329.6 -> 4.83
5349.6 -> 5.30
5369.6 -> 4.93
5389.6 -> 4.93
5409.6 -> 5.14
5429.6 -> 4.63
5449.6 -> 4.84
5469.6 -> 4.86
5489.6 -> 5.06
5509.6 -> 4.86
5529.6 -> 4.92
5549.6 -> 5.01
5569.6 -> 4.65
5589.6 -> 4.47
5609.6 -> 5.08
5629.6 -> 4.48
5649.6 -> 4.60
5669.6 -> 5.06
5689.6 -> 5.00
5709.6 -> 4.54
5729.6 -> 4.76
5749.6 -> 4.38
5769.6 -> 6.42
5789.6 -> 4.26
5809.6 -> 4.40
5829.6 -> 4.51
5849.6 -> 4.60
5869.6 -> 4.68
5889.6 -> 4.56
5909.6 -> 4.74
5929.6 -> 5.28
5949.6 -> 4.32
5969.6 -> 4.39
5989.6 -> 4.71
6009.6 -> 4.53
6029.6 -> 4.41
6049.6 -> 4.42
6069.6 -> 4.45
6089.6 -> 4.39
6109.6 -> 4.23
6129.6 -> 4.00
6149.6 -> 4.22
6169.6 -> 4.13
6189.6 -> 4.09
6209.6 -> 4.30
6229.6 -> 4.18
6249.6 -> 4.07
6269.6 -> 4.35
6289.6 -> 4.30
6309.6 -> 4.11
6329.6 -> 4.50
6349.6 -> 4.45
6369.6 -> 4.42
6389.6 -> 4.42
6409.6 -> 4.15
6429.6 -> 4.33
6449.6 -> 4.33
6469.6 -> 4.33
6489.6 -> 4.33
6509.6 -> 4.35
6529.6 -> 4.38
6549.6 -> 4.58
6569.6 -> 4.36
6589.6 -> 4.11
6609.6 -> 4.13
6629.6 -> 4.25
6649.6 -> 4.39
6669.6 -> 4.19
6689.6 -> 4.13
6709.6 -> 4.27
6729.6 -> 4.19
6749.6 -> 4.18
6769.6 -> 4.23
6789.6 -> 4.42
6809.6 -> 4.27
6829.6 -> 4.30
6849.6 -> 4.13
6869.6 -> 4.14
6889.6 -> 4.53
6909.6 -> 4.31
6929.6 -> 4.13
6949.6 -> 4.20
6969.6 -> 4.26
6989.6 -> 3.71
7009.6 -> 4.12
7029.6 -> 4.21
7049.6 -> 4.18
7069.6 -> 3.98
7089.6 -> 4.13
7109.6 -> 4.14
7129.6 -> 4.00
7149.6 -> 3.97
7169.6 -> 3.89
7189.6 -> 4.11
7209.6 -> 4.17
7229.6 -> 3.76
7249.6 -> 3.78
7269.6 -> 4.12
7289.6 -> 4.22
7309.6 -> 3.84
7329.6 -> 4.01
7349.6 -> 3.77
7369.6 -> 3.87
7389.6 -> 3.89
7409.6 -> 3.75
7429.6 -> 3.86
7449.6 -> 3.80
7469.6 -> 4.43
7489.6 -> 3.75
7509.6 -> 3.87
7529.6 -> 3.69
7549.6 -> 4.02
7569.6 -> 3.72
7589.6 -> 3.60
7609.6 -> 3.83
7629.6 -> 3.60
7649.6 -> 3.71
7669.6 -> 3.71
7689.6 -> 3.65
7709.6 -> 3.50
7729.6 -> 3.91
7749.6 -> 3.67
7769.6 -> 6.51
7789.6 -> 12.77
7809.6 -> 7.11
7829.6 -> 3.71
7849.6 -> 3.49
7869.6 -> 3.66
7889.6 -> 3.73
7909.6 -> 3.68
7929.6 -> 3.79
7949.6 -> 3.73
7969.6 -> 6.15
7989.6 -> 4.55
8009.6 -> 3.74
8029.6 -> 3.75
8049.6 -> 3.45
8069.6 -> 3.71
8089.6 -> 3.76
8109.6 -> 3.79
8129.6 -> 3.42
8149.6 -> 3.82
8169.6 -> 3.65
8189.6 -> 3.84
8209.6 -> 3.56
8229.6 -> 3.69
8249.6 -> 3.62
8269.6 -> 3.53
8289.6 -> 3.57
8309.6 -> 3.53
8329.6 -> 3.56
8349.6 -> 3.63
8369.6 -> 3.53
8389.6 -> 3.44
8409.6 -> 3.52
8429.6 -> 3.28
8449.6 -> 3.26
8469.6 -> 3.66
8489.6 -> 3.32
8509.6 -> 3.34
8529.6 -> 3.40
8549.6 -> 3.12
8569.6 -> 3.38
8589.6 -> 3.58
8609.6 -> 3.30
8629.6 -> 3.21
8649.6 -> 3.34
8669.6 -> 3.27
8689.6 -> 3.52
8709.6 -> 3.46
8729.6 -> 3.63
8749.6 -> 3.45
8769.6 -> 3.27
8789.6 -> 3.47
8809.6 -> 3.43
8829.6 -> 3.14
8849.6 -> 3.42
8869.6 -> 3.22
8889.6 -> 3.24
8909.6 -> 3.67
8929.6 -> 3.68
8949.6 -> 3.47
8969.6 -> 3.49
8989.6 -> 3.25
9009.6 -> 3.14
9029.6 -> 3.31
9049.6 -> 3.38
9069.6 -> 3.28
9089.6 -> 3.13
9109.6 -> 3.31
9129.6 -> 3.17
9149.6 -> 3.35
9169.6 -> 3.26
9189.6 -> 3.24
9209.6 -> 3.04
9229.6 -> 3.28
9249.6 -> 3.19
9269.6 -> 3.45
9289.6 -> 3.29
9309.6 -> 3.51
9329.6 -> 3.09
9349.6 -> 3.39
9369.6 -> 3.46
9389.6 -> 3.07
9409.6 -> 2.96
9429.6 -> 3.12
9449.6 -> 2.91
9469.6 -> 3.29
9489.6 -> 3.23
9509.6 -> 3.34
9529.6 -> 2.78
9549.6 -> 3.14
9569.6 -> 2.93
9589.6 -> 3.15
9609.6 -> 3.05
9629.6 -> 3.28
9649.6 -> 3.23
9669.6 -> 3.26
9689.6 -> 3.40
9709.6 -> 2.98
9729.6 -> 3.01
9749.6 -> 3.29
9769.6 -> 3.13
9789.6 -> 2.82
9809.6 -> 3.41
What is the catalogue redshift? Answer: 0.185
